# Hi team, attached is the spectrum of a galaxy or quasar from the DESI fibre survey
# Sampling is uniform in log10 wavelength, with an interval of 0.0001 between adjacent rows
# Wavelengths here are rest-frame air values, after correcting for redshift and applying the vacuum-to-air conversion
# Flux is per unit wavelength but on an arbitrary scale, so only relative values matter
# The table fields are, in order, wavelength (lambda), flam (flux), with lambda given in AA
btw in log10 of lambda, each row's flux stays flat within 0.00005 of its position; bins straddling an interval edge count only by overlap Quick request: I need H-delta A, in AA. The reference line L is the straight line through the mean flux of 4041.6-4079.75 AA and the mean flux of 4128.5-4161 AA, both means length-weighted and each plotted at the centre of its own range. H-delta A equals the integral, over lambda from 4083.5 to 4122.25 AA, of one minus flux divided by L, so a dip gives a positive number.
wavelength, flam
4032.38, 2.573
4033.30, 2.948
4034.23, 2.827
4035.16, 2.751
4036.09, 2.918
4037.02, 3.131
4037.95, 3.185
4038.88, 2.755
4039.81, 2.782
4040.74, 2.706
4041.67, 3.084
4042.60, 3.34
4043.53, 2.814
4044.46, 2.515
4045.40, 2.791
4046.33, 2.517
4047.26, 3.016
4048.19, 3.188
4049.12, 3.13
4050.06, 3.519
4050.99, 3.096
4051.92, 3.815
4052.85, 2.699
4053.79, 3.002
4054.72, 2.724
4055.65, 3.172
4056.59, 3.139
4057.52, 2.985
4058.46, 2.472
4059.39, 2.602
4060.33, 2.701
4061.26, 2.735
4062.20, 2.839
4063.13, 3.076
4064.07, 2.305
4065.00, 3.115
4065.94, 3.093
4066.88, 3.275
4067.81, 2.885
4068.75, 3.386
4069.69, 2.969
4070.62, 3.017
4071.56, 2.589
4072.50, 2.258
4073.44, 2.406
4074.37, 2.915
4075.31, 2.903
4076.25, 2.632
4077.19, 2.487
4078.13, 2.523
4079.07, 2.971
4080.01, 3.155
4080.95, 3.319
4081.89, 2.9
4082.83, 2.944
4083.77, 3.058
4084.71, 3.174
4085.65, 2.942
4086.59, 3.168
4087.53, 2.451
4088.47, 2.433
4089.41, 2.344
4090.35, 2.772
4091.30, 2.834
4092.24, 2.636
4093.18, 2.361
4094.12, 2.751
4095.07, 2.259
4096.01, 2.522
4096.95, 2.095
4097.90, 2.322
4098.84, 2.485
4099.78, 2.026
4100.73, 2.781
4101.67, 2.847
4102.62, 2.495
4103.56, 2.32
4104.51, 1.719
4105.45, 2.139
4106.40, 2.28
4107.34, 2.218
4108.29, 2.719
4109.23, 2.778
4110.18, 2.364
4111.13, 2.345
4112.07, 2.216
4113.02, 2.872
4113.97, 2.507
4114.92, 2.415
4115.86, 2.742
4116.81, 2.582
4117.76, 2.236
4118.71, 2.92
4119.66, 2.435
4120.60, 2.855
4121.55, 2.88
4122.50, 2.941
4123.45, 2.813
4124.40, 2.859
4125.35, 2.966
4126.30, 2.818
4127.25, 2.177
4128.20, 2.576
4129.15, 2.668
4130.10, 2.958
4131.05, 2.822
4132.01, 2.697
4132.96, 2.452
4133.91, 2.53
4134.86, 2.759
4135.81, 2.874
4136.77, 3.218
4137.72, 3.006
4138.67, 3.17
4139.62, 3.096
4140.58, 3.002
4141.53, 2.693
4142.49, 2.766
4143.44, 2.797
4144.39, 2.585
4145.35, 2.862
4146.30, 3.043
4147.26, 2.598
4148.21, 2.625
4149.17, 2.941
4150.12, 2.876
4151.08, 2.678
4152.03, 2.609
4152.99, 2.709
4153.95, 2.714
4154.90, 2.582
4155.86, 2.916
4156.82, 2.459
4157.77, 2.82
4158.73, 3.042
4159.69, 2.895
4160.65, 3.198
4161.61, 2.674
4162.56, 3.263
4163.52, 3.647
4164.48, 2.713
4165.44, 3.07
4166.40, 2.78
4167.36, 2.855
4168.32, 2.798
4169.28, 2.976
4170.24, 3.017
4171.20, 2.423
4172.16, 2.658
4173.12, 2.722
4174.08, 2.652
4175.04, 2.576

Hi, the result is 4.2 AA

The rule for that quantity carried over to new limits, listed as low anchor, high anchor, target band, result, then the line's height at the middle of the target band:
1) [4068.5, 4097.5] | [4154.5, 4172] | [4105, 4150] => 2.00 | 2.83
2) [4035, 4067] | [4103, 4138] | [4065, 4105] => 1.12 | 2.78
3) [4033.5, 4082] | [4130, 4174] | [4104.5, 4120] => 2.18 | 2.87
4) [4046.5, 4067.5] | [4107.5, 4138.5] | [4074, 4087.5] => -0.21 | 2.87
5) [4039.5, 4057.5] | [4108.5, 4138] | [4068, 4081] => 0.38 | 2.89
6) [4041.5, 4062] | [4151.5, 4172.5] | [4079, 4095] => 0.57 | 2.92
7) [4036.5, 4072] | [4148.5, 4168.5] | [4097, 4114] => 2.96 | 2.91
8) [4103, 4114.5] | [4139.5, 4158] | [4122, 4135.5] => -0.80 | 2.57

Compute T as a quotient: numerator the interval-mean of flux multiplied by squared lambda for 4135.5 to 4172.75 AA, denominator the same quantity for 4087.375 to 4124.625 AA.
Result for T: 1.17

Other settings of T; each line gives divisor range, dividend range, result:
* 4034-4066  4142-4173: 1.02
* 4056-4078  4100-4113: 0.87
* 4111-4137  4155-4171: 1.11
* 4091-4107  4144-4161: 1.19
